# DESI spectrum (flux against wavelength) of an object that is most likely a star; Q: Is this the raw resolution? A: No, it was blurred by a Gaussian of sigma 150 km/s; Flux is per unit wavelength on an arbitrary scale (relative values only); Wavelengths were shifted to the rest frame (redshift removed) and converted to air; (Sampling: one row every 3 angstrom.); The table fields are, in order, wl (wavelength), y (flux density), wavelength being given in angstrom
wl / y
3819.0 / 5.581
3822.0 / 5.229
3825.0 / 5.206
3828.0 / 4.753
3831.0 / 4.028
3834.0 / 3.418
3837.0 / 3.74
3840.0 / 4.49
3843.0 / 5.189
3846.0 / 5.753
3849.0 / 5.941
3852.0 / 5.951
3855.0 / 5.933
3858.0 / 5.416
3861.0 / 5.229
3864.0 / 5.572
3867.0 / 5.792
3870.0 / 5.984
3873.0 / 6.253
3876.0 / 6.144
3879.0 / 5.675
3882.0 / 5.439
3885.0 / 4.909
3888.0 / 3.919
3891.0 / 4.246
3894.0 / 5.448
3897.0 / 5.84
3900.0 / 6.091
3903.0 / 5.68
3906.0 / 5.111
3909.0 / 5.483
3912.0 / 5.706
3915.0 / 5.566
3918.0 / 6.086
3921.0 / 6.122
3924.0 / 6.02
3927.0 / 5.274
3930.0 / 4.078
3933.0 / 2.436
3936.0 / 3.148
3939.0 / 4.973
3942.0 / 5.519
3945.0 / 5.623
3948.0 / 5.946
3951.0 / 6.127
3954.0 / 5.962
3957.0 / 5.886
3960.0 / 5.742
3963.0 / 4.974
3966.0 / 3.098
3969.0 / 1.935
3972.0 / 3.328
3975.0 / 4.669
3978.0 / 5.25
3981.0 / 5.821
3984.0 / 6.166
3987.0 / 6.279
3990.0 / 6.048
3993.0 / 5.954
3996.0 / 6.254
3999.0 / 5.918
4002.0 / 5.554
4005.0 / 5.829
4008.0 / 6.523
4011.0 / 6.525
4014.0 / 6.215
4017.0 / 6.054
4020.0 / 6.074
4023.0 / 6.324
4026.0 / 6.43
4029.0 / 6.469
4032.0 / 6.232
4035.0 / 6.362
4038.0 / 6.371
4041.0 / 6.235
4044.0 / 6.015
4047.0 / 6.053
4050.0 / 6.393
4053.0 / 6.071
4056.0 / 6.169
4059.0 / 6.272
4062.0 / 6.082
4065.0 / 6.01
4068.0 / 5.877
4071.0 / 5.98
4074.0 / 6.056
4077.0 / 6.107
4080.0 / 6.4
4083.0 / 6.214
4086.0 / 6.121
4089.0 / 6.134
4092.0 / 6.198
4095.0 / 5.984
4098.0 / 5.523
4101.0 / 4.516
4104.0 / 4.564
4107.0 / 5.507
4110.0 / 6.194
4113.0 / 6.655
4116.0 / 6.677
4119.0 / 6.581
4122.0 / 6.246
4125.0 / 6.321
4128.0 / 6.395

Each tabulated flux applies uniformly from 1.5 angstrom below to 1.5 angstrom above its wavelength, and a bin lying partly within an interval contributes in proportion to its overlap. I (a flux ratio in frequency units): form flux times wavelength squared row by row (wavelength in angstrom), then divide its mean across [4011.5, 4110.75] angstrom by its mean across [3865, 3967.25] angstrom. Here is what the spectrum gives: 1.22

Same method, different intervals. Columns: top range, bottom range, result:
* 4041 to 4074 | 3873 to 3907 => 1.24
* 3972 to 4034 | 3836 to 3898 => 1.19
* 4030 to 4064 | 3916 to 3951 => 1.29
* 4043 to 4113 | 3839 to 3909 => 1.20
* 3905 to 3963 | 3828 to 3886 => 1.04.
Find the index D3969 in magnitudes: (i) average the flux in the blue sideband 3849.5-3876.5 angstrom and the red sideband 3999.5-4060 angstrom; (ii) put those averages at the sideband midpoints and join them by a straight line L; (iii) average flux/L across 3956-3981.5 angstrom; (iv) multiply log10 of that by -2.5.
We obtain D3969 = 0.34 mag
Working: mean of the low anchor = 5.8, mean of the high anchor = 6.2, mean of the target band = 4.44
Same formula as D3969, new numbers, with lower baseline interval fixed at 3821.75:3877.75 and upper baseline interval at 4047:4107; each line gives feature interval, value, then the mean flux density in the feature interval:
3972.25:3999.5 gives -0.01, 5.7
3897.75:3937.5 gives 0.06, 5.15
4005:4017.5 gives -0.10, 6.29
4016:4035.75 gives -0.09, 6.28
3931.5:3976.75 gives 0.20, 4.63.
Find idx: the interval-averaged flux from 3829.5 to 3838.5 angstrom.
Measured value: 3.73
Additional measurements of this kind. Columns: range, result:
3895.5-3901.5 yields 5.97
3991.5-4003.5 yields 5.92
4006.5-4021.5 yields 6.28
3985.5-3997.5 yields 6.13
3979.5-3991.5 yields 6.08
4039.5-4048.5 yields 6.1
